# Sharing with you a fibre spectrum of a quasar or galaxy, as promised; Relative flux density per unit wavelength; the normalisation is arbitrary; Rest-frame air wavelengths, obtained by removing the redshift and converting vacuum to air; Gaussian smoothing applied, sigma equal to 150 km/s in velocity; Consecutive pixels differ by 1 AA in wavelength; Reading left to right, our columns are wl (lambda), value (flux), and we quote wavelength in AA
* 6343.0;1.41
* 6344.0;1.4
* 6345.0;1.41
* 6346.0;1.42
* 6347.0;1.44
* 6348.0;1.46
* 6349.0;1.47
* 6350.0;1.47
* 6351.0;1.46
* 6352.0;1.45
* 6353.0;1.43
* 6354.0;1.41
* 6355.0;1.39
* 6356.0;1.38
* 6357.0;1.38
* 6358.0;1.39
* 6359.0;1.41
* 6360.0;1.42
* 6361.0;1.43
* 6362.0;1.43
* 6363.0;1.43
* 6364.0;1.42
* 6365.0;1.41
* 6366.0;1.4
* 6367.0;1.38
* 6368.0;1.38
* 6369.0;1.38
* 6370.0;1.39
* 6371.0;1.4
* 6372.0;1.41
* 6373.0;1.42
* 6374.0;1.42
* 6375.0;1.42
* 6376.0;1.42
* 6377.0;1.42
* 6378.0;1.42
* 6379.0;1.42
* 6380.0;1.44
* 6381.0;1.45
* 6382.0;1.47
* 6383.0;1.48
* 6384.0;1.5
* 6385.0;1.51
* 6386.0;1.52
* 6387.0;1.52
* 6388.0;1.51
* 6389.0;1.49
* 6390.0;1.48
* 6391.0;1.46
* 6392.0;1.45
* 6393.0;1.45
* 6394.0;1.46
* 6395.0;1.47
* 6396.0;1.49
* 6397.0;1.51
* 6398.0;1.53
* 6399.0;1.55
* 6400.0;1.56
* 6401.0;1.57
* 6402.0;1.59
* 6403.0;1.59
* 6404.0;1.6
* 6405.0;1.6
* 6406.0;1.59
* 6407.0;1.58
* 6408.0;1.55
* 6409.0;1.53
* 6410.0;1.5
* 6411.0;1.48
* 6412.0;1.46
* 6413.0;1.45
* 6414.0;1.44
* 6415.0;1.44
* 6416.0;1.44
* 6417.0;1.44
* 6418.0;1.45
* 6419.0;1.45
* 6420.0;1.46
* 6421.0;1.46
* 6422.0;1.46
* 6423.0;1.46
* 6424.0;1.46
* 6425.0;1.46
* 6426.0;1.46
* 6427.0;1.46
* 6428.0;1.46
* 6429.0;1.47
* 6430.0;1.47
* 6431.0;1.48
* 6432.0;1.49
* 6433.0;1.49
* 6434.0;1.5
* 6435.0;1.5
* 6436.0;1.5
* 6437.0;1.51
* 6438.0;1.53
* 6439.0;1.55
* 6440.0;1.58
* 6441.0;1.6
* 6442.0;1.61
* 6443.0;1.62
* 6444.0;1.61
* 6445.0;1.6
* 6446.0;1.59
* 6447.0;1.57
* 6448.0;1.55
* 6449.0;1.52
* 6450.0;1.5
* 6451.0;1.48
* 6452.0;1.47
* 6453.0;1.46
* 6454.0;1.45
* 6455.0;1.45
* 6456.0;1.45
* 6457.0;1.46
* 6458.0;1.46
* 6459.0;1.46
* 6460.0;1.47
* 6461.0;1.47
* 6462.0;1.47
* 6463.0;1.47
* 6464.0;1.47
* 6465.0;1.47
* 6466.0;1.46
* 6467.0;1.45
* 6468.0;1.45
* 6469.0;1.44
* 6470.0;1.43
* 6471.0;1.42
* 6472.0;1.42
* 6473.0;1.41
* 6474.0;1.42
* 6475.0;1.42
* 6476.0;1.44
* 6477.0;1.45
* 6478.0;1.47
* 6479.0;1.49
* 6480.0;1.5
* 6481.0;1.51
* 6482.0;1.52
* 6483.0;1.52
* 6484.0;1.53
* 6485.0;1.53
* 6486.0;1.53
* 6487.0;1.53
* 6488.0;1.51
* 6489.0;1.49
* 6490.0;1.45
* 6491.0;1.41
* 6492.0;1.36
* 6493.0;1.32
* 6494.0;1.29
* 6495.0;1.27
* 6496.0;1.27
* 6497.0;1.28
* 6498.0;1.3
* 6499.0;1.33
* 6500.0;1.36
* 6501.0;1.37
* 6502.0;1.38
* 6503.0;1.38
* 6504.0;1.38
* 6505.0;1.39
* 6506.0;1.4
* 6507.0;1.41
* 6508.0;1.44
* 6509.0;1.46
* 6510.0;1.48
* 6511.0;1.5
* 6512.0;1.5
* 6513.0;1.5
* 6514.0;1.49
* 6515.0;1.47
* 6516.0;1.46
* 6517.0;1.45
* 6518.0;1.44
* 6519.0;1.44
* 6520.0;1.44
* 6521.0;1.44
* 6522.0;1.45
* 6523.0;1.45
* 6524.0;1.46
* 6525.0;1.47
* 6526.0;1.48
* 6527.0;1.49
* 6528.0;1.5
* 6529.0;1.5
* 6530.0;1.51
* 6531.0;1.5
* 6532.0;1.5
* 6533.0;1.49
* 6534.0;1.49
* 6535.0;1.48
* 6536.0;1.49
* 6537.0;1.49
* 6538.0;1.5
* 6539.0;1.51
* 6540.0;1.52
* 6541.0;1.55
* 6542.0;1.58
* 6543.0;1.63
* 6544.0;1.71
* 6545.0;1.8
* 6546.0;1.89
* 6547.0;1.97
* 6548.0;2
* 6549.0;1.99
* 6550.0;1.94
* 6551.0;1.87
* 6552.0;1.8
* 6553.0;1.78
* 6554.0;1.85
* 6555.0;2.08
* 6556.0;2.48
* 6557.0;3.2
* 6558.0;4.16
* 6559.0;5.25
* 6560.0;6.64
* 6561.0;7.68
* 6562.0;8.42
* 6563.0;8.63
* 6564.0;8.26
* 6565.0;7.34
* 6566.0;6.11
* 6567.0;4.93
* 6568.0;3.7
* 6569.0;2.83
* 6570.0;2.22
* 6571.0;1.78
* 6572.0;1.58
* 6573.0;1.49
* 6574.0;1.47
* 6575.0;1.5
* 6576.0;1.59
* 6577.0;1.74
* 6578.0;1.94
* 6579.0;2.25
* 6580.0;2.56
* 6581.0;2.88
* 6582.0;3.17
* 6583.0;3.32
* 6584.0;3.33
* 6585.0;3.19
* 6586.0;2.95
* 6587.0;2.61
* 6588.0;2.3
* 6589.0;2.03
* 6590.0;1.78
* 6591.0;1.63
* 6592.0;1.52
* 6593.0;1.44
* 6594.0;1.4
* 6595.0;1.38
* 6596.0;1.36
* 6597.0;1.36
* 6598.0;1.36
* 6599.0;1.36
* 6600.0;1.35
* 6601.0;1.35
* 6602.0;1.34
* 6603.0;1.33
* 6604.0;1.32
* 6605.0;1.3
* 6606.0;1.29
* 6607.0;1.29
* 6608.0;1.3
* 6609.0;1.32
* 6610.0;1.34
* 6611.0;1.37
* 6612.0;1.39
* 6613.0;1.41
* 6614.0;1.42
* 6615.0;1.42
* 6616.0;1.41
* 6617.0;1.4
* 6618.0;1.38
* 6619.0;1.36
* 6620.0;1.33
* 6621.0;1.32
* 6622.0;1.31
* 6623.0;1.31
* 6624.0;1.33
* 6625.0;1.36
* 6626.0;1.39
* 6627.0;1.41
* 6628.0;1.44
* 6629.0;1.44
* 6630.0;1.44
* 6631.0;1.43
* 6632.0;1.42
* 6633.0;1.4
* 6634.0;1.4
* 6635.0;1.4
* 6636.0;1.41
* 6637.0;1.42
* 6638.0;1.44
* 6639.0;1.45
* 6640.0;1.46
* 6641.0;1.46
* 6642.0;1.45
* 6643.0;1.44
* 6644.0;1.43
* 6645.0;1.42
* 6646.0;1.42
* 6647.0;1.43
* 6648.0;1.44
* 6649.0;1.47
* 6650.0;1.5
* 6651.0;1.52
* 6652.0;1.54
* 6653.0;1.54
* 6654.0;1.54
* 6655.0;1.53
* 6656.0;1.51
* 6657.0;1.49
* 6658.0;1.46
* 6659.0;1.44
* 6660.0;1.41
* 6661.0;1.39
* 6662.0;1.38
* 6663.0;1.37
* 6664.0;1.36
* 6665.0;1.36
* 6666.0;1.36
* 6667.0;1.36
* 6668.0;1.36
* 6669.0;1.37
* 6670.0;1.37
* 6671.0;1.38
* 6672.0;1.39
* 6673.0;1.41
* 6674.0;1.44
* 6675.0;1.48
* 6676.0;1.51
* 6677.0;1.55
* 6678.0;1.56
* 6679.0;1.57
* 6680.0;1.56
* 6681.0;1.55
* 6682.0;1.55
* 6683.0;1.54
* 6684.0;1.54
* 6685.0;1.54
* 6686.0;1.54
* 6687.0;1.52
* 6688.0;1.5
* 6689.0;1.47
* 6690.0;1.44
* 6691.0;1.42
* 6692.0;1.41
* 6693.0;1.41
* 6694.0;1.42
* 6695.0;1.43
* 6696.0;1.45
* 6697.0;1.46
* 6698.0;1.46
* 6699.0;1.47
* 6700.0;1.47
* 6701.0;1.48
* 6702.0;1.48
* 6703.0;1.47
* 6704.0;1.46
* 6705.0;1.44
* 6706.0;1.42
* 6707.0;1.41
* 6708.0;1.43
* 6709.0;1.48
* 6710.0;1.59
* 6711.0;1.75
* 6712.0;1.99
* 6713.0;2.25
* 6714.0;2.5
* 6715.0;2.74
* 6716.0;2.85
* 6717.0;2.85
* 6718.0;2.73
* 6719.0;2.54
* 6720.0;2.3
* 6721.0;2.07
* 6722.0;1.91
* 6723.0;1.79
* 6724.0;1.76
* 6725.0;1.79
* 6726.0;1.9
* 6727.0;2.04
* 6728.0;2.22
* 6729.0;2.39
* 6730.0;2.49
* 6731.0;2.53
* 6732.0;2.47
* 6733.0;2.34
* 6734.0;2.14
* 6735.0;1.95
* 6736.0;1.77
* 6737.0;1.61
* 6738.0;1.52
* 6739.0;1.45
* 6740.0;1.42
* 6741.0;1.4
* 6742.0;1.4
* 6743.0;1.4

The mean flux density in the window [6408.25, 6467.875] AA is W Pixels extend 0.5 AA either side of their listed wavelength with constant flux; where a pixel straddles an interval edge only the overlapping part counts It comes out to 1.49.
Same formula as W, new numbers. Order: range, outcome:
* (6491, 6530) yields 1.42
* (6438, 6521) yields 1.46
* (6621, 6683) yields 1.44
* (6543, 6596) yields 3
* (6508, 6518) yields 1.48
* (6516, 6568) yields 2.67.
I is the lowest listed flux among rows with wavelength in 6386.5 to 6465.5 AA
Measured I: 1.44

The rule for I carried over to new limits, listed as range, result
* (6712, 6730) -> 1.76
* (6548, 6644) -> 1.29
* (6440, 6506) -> 1.27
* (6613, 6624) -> 1.31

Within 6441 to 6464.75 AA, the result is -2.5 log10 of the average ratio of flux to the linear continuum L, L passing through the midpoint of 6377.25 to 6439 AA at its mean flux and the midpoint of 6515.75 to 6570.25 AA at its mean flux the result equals 0.237 mag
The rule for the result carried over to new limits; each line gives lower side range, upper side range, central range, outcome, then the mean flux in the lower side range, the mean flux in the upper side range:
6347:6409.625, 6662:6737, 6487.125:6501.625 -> 0.147 mag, 1.46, 1.73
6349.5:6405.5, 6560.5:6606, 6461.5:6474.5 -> 0.377 mag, 1.46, 2.79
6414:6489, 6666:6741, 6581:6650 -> 0.043 mag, 1.49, 1.73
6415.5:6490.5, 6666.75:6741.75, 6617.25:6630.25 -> 0.205 mag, 1.49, 1.73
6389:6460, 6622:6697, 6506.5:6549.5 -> -0.046 mag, 1.5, 1.45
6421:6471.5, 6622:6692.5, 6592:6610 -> 0.085 mag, 1.49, 1.45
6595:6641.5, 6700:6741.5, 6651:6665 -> 0.099 mag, 1.38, 1.95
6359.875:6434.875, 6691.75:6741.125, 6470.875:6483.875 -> 0.076 mag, 1.47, 1.87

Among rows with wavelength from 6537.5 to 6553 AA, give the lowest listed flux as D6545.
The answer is 1.5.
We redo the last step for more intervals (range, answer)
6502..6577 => 1.38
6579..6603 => 1.33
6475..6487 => 1.42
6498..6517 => 1.3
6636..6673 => 1.36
